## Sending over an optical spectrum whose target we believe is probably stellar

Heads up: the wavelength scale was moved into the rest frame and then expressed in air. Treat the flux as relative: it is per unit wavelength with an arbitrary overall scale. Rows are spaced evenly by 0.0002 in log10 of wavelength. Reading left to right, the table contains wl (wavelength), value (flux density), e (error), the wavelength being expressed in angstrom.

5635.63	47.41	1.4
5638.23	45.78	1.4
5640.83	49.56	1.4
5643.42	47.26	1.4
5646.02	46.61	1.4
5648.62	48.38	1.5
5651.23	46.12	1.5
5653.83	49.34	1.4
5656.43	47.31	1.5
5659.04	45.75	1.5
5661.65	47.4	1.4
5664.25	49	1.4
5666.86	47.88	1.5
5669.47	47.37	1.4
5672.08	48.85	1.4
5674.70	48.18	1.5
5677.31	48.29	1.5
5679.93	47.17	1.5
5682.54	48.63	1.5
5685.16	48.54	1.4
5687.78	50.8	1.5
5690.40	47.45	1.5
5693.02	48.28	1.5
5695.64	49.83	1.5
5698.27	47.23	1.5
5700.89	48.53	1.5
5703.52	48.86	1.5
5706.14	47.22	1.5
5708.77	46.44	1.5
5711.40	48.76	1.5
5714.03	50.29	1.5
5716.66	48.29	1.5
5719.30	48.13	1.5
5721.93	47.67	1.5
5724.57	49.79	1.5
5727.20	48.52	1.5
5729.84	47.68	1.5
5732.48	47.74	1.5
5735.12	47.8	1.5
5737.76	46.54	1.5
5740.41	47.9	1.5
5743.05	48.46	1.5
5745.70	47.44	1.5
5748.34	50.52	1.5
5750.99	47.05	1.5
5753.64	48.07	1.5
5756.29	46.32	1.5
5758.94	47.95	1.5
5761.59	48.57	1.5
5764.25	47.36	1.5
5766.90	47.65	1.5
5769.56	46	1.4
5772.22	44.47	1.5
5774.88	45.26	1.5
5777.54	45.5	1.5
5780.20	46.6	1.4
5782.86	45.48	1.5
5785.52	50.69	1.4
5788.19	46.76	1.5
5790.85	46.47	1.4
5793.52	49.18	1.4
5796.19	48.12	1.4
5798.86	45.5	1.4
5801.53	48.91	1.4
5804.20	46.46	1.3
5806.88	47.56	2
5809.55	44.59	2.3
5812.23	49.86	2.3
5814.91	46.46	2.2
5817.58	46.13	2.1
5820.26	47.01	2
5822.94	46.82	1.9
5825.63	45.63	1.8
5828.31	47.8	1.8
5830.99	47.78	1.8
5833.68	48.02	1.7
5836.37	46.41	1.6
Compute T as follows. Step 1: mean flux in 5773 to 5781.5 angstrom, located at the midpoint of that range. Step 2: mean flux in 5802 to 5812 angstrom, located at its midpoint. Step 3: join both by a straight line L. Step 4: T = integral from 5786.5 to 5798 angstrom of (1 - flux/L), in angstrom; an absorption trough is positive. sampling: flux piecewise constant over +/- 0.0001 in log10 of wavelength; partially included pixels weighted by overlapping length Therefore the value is -0.34 angstrom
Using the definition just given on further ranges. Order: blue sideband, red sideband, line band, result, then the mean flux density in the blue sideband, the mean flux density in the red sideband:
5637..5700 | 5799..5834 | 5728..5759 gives -0.2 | 48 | 47.1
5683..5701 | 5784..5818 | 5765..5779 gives 0.6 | 48.7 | 47.5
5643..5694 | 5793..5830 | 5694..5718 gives -0.3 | 47.9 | 47.1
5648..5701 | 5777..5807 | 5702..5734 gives -0.3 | 48.1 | 47.3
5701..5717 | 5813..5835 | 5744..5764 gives -0.1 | 48.3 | 47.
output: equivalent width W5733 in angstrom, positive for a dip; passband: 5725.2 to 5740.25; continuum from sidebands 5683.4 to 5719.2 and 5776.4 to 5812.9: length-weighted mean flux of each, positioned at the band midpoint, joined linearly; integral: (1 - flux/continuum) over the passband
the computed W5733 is 0.1 angstrom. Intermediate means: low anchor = 48.5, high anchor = 47.2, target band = 47.8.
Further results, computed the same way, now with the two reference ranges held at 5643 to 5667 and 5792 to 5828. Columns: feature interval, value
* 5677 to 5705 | -0.7 angstrom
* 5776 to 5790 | 0.1 angstrom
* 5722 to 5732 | -0.2 angstrom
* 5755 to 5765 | -0.1 angstrom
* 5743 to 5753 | -0.2 angstrom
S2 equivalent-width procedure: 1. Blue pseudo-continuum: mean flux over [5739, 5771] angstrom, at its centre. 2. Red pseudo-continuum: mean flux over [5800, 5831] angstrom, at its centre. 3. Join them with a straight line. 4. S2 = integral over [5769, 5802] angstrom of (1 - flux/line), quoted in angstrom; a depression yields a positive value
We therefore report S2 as 0.4 angstrom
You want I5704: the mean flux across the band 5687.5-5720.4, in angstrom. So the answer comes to 48.4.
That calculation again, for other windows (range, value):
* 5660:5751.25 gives 48.2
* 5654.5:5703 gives 48.2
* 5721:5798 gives 47.5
